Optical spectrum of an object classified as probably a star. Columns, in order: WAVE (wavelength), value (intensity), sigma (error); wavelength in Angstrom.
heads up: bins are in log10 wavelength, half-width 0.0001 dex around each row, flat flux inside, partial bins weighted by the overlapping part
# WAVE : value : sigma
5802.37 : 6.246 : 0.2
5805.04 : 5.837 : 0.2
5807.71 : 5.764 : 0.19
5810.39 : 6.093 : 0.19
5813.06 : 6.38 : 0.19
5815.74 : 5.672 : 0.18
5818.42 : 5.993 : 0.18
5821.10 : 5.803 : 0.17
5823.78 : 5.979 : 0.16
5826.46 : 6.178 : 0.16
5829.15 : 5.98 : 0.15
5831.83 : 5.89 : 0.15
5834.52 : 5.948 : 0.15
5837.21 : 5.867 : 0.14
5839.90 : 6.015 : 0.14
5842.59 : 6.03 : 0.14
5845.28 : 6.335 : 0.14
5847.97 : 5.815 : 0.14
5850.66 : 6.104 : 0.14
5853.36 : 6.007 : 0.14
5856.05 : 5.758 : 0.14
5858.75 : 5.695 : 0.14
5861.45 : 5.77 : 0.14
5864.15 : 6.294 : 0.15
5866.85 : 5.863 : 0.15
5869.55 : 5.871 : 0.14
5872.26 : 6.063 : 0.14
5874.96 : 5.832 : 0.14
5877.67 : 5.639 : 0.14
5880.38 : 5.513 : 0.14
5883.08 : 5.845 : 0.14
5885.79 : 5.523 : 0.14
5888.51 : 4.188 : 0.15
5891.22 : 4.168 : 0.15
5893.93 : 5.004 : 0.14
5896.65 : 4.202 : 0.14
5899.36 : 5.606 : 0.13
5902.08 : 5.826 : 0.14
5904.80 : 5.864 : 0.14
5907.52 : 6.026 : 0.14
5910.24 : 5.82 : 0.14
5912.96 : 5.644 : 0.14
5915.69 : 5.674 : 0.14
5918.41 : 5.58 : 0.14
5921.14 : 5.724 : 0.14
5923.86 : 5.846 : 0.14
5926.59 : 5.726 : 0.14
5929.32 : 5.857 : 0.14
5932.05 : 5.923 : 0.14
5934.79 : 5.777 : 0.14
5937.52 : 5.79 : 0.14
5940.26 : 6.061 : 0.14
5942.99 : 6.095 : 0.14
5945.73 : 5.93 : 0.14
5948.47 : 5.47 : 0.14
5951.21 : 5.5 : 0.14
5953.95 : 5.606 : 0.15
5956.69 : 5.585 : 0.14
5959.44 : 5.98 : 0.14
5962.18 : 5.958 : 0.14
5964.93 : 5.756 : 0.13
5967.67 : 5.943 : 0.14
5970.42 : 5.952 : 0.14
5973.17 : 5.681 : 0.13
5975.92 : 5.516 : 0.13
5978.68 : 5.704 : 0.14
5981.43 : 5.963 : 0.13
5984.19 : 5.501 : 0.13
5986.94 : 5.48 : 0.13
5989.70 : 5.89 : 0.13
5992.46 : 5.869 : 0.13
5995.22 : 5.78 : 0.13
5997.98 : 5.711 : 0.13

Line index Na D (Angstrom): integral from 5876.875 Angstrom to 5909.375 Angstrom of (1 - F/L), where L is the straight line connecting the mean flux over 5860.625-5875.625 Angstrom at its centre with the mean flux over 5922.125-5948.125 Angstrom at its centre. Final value 3.5 Angstrom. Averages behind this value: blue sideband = 5.96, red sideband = 5.87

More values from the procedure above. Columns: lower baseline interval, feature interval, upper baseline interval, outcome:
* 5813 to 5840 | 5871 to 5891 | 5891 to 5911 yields 0.33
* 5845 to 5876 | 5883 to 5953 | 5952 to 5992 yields 3.35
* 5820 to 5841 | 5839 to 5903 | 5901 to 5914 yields 3.04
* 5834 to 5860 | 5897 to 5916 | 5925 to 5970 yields 0.55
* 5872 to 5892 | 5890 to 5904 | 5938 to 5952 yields 1.16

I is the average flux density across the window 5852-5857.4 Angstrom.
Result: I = 5.88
